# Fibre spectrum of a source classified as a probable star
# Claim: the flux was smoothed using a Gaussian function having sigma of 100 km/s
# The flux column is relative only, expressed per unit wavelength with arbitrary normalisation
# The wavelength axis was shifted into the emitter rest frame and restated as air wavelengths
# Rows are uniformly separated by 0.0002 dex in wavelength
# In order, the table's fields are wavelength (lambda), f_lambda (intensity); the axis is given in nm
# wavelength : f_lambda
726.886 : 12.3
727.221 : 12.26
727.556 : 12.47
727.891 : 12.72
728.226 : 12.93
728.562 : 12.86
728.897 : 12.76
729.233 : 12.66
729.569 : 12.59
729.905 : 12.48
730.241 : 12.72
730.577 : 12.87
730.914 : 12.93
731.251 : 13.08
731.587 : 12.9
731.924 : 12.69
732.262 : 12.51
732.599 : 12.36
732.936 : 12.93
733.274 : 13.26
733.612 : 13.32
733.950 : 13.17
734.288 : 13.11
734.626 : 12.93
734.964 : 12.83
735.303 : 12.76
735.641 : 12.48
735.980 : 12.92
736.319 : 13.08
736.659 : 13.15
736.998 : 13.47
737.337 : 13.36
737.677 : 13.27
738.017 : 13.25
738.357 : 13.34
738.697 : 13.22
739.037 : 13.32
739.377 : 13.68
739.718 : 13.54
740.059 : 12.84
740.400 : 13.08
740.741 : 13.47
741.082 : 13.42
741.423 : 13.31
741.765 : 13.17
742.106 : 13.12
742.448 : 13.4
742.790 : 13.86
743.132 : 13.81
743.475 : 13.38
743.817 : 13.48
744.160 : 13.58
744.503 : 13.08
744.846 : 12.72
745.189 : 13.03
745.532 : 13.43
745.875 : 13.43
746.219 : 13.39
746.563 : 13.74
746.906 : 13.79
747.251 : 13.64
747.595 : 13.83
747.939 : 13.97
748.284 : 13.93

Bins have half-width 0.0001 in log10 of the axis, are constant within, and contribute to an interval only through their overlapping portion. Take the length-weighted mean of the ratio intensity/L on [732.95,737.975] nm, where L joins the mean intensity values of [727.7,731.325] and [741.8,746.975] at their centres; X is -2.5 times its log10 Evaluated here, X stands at 0.00 mag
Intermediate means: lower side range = 12.8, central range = 13.1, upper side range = 13.4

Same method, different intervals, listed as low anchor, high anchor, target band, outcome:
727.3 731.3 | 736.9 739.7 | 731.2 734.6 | 0.01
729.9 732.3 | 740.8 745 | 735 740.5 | 0.00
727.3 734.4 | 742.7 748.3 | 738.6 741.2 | -0.01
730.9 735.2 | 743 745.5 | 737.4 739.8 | -0.02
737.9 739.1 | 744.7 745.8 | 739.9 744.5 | -0.01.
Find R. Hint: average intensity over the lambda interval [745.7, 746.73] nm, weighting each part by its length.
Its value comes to 13.5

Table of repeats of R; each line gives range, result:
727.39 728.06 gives 12.6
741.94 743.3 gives 13.5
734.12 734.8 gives 13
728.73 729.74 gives 12.7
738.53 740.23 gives 13.3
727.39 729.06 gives 12.8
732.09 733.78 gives 12.9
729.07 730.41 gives 12.6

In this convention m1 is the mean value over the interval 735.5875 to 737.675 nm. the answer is 13.1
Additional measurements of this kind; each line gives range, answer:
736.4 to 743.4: 13.3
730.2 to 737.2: 12.9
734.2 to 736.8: 12.9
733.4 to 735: 13.1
